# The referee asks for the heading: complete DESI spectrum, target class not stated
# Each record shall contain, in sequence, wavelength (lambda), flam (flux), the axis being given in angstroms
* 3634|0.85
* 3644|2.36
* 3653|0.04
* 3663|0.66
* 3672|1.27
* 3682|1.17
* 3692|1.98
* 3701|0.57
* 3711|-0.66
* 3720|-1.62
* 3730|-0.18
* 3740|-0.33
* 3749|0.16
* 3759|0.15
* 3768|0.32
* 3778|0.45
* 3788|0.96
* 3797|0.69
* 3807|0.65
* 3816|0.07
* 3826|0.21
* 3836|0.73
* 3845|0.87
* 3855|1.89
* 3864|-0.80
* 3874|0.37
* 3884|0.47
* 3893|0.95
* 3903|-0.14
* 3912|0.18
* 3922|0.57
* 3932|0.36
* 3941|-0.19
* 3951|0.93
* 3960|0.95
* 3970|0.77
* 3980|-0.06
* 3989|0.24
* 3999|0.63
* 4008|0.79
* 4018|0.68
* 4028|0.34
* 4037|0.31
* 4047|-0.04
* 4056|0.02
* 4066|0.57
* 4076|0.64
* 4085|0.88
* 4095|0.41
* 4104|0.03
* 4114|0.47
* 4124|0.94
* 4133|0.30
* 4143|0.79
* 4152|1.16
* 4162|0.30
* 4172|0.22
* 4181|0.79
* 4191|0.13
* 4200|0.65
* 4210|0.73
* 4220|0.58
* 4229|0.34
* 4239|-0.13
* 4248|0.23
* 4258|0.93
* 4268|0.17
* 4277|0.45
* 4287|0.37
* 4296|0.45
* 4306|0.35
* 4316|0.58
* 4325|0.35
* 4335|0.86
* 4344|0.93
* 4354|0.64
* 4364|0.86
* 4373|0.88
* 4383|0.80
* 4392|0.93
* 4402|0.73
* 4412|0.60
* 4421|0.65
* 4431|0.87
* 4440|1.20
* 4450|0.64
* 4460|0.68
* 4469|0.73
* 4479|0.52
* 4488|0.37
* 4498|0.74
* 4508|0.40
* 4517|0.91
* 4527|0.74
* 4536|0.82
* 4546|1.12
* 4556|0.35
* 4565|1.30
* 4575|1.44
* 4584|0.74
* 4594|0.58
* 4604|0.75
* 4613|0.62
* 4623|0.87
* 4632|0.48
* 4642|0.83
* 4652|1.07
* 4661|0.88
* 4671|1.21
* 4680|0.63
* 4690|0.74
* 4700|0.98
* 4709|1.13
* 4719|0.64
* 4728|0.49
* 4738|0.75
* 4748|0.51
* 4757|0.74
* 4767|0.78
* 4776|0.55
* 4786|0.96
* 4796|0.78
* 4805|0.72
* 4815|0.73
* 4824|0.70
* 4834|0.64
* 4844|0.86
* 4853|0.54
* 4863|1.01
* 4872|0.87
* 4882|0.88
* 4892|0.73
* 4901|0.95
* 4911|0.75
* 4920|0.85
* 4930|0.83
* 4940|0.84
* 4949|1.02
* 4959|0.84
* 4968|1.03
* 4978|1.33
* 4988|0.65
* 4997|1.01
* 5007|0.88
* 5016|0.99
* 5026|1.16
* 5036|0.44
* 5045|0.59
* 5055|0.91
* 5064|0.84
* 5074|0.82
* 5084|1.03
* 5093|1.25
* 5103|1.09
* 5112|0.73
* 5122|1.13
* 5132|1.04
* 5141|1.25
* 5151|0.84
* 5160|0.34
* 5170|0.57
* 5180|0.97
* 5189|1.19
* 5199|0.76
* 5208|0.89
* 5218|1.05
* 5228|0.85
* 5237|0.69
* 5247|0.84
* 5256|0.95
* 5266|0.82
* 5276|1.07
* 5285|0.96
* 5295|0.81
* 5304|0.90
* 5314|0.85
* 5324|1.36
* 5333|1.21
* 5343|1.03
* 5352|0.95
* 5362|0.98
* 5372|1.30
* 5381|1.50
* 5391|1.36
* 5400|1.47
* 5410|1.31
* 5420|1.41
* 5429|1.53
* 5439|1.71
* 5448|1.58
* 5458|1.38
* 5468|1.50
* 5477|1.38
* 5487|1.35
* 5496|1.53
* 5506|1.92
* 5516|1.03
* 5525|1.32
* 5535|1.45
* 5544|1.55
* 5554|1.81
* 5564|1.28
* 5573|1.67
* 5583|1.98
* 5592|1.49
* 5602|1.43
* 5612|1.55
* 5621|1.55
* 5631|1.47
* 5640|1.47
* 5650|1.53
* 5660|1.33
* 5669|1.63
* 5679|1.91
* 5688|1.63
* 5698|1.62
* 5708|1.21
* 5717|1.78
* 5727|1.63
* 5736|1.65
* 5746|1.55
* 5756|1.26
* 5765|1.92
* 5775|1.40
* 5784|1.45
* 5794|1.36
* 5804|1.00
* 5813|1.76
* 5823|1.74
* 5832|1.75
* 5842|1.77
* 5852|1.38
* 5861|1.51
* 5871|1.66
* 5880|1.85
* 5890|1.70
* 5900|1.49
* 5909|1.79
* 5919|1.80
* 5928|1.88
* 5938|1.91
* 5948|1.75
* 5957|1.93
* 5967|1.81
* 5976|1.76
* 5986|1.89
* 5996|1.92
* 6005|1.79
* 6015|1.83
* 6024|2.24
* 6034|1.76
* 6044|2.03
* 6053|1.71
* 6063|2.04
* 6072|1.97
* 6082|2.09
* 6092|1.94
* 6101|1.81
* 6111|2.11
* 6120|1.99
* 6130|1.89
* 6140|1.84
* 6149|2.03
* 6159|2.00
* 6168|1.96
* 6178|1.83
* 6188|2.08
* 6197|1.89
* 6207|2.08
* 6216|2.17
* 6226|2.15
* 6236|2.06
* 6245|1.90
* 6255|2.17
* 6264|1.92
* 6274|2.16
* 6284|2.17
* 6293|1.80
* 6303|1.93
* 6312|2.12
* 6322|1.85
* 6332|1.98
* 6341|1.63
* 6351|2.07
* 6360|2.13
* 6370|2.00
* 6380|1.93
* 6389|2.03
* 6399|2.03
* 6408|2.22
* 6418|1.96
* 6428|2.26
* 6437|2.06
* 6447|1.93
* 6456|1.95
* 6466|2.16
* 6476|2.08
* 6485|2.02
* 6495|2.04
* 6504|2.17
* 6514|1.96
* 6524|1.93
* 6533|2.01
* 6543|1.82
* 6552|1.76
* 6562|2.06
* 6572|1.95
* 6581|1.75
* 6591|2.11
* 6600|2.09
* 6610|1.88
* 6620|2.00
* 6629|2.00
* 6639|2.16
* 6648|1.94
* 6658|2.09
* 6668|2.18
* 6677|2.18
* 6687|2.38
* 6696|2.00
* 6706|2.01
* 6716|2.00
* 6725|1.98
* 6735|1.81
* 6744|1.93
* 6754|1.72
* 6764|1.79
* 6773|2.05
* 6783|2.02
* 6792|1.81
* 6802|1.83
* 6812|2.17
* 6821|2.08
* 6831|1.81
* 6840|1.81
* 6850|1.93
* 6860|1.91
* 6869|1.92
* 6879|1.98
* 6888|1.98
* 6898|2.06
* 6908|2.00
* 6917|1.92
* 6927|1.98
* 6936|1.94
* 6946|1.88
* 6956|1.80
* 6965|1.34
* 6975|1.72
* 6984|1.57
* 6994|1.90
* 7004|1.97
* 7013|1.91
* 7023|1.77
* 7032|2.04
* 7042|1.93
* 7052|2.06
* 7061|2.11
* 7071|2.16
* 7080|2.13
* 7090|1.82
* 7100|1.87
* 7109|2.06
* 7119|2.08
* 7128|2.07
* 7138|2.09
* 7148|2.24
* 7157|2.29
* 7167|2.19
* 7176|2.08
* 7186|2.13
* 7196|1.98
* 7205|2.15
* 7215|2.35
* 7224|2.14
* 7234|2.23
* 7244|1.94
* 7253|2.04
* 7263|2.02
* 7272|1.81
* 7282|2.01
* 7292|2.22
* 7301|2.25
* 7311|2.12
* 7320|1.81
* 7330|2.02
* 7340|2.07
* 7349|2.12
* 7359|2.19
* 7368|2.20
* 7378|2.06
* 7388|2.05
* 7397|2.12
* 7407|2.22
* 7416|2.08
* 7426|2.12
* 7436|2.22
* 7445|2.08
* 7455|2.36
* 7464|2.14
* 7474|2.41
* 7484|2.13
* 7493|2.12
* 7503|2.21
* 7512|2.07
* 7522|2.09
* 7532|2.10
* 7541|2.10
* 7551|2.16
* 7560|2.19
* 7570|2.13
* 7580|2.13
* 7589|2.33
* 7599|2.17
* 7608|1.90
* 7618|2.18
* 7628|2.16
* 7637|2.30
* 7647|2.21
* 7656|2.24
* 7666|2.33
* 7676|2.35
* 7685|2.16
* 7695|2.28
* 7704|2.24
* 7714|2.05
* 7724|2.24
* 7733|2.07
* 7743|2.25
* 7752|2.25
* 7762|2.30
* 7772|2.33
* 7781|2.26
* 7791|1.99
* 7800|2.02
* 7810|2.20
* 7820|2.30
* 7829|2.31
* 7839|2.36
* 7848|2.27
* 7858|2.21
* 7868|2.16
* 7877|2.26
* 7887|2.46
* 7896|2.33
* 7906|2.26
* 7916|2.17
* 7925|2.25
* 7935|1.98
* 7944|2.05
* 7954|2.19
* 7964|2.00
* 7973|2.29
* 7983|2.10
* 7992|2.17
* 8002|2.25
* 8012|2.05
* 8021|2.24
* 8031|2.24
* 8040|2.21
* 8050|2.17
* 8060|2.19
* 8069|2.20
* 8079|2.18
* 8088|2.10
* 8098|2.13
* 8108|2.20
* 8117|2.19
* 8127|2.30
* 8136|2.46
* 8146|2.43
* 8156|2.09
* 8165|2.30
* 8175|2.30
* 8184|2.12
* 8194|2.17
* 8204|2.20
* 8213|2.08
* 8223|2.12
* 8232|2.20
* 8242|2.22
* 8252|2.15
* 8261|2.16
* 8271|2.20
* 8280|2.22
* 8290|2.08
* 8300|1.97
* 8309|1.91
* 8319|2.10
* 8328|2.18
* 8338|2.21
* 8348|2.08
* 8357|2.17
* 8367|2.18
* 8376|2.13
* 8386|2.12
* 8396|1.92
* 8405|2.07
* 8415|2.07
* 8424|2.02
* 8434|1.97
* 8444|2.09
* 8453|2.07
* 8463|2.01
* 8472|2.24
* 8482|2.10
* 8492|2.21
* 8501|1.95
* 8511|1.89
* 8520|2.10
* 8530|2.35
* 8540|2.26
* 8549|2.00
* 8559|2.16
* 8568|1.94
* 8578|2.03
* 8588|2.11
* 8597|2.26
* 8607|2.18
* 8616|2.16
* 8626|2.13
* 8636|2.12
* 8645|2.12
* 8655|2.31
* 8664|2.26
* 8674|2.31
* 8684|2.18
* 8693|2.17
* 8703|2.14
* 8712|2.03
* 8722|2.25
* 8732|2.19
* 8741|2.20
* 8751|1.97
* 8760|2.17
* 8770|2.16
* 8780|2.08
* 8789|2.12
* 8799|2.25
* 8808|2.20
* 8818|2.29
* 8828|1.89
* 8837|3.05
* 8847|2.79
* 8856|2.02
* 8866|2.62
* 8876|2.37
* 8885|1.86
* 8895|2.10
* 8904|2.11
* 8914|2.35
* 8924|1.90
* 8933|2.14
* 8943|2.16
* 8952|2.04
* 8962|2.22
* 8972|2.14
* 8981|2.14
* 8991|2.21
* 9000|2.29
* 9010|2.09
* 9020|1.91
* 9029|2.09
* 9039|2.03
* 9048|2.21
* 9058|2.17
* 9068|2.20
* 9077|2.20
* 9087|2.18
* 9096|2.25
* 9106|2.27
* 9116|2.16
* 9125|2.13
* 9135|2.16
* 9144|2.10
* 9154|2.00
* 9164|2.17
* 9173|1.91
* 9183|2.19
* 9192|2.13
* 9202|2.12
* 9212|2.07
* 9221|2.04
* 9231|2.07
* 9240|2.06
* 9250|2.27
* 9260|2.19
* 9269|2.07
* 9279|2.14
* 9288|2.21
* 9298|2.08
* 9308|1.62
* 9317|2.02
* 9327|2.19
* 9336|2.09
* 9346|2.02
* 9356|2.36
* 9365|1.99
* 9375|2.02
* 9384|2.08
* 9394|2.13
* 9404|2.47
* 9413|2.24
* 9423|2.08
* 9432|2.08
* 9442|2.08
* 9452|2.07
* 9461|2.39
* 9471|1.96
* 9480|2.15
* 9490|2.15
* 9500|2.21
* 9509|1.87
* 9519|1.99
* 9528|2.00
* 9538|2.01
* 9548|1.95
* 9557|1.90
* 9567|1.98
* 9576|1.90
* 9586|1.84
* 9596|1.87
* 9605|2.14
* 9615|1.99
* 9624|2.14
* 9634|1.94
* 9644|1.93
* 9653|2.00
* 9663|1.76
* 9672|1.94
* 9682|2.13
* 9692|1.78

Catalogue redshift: 0.35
